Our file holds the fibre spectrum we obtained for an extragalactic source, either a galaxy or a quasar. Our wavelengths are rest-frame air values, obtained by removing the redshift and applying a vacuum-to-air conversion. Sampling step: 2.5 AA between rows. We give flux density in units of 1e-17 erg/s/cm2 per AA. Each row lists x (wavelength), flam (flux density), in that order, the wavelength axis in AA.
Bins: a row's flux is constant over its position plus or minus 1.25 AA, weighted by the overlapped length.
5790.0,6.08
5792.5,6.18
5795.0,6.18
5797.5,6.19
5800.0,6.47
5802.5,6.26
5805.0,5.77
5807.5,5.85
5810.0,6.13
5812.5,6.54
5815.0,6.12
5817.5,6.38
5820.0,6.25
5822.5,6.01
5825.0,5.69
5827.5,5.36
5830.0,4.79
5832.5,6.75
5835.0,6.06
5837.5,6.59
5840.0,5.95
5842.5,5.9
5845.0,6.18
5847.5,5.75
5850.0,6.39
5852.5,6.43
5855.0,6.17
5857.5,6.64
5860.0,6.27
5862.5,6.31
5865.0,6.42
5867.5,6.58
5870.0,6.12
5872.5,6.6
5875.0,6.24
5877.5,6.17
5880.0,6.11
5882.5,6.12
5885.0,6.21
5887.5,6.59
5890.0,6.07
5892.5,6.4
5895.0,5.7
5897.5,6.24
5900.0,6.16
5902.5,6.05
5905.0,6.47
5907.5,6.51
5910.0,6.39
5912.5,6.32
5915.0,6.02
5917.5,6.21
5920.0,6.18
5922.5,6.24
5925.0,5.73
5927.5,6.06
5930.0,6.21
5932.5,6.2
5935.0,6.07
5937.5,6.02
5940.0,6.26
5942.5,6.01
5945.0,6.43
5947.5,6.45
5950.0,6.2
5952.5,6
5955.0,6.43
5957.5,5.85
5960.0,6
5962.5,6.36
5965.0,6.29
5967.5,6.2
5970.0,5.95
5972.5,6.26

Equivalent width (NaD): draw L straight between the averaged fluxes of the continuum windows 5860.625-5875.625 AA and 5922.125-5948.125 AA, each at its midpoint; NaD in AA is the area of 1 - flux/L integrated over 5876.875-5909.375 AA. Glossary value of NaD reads 0.4 AA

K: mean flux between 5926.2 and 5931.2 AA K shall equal 6.13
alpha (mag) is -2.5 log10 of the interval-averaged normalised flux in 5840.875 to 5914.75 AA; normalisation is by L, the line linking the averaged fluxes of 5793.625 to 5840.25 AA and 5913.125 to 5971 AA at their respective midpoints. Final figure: -0.03 mag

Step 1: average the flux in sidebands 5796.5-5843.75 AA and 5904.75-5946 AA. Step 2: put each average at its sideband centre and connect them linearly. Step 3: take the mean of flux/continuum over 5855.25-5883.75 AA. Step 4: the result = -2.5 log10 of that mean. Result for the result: -0.04 mag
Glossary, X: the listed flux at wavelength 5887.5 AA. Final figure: 6.59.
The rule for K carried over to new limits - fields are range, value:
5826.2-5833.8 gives 5.64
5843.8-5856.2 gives 6.18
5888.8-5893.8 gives 6.23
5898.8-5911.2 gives 6.32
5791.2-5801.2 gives 6.25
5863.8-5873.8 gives 6.43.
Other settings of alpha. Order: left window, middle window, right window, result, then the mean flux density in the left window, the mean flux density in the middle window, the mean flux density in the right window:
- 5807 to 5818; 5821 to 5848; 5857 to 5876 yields 0.07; 6.22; 5.92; 6.39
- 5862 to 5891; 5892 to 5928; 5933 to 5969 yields 0.01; 6.3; 6.18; 6.18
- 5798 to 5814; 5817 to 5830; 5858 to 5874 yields 0.08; 6.17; 5.8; 6.39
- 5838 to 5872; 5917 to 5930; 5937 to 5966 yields 0.02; 6.25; 6.09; 6.2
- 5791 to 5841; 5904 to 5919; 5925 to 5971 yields -0.03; 6.08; 6.32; 6.16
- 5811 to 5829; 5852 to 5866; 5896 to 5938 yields -0.05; 6.03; 6.37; 6.18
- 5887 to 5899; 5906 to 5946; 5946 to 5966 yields 0.00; 6.17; 6.18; 6.2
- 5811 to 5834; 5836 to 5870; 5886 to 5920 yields -0.03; 5.99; 6.27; 6.24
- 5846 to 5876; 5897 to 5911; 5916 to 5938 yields -0.02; 6.33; 6.31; 6.1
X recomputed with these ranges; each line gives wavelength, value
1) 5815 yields 6.12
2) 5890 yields 6.07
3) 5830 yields 4.79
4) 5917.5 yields 6.21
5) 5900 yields 6.16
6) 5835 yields 6.06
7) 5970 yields 5.95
